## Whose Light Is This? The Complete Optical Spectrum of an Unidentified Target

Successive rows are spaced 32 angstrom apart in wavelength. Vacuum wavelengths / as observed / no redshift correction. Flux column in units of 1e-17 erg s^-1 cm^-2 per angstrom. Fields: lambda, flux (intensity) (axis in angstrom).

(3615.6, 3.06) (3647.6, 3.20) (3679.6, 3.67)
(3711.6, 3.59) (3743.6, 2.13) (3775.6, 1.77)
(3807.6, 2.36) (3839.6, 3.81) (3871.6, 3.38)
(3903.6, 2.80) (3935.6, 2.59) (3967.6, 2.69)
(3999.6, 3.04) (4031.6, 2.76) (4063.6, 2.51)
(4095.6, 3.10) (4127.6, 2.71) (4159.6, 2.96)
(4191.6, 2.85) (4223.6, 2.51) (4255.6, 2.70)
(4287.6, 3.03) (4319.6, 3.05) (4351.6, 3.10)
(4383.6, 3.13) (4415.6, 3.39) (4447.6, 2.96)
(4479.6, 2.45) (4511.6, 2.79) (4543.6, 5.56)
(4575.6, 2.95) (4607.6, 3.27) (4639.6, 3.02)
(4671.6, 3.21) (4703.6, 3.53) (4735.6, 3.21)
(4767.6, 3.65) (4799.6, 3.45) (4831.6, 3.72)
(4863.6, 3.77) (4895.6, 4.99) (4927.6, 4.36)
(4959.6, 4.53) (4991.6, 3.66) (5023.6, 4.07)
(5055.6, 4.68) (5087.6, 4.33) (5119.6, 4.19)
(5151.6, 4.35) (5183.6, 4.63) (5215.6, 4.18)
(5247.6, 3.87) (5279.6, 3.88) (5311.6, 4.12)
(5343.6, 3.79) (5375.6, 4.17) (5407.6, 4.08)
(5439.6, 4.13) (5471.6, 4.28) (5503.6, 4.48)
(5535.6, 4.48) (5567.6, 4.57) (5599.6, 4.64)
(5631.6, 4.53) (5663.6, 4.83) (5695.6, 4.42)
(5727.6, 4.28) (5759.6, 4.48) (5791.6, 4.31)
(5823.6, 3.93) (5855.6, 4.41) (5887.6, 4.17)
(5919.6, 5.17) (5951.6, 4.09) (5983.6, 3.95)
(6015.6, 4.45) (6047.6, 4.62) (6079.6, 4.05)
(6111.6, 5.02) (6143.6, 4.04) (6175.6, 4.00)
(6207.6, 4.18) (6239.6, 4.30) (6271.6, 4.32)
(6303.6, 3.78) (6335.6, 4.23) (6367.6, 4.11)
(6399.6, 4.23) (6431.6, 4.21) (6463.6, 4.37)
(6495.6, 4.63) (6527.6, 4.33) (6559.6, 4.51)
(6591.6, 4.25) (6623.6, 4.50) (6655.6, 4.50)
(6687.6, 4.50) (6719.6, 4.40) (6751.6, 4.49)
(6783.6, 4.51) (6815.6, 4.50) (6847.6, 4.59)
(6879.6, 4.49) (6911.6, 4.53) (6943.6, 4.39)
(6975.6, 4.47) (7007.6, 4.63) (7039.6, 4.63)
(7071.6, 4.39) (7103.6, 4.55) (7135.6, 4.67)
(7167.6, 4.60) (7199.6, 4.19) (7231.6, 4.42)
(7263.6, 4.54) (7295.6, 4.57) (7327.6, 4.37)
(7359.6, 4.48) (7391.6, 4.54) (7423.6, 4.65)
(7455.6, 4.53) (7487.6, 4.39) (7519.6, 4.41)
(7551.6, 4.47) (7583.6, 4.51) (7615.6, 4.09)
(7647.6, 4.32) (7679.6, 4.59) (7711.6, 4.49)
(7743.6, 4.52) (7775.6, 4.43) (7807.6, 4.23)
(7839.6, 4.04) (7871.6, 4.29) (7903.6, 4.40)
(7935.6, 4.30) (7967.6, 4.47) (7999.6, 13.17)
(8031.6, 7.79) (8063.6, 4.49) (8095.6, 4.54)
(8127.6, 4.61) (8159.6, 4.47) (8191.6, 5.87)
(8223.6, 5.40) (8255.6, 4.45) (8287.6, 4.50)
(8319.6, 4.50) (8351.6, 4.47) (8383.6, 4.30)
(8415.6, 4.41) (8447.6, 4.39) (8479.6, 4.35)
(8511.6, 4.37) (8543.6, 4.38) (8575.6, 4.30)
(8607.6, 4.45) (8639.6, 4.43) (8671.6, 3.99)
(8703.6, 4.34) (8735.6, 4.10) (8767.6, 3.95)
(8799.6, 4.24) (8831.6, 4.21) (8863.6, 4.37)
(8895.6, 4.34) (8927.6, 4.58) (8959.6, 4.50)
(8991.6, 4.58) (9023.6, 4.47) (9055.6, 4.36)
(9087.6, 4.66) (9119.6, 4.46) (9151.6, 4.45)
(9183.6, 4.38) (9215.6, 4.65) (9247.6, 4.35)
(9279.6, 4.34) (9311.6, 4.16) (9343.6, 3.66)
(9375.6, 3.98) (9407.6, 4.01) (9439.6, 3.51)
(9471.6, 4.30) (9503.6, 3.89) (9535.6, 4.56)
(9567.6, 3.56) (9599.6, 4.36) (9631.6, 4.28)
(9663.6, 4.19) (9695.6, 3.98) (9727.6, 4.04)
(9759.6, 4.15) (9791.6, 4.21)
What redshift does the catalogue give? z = 0.22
